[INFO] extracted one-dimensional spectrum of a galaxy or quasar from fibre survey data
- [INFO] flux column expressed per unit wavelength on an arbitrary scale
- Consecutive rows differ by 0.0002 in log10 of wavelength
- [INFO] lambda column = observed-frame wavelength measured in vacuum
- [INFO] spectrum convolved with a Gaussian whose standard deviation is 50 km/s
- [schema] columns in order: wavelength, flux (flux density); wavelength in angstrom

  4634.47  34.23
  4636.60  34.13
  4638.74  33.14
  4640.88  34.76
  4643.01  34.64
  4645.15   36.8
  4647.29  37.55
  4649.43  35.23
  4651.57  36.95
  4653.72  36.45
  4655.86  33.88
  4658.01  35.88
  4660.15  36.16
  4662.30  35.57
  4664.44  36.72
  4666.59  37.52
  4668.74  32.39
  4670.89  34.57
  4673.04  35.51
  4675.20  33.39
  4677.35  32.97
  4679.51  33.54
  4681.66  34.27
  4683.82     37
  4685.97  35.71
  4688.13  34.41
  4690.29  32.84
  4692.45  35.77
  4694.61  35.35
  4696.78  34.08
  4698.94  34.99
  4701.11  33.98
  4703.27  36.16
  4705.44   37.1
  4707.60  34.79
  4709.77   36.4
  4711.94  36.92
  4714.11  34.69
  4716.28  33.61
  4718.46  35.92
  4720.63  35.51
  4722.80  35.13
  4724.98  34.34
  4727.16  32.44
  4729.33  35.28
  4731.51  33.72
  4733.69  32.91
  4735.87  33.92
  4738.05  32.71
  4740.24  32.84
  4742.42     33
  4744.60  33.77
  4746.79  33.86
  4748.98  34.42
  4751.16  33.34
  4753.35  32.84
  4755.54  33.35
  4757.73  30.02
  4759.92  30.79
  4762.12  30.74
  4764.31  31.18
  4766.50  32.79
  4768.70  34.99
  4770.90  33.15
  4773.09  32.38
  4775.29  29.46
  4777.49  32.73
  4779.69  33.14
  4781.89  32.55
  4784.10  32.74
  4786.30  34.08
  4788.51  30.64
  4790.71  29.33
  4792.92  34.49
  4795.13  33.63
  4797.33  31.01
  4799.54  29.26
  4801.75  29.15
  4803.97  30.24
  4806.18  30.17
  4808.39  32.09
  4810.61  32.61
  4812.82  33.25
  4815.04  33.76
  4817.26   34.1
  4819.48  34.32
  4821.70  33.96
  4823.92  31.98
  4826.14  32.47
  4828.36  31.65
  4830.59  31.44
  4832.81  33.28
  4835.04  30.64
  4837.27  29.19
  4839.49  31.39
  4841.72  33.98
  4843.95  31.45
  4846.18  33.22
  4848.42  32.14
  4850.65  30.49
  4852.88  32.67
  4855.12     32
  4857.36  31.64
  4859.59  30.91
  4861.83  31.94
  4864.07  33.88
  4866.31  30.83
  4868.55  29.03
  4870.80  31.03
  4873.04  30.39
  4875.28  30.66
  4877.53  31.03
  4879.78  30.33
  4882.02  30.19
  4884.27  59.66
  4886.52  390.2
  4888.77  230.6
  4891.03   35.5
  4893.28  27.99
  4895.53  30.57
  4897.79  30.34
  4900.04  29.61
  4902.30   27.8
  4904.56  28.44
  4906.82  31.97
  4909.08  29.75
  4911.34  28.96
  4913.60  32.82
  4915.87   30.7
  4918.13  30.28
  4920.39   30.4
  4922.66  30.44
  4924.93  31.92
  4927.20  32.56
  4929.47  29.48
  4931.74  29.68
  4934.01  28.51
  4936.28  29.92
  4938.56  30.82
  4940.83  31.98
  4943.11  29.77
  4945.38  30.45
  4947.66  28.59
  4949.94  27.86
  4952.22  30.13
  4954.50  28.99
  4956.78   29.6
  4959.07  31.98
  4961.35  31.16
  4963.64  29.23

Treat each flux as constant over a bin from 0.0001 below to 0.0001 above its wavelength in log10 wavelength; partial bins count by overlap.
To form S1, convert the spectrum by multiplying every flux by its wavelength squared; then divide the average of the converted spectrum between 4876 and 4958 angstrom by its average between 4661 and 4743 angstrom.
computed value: 1.5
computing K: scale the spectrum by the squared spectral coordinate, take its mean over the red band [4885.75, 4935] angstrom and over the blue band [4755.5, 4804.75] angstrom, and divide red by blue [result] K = 1.76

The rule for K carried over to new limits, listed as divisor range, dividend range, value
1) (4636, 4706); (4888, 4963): 1.12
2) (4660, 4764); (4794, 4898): 1.37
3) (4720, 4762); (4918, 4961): 0.98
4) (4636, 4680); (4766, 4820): 0.97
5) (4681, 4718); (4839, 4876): 0.96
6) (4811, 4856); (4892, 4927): 0.96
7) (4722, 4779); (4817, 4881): 1.01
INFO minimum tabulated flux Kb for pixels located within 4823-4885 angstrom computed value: 29.03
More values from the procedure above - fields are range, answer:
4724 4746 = 32.44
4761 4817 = 29.15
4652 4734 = 32.39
